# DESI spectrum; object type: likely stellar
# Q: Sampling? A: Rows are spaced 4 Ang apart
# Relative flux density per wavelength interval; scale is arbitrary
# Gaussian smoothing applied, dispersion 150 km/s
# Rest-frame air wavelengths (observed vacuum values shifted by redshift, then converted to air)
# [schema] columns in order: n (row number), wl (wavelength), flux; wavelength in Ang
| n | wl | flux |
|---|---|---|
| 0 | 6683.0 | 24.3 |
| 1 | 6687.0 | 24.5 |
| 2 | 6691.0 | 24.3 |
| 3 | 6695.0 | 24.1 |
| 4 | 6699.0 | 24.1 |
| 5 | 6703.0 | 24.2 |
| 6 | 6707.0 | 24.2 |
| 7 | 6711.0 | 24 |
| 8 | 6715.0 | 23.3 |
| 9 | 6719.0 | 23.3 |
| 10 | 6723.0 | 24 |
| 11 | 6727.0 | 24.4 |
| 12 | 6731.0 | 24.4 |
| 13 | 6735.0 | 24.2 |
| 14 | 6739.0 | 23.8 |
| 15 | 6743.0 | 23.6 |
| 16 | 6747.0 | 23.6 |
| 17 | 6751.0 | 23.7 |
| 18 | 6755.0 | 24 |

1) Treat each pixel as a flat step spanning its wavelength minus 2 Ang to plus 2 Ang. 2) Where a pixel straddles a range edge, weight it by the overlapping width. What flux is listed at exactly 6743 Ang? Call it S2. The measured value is 23.6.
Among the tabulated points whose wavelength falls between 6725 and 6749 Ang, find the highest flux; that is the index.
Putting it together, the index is 24.4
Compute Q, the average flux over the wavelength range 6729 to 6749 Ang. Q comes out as 23.9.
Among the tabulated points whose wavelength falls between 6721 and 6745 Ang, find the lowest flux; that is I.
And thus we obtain 23.6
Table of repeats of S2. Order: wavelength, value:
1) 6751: 23.7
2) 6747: 23.6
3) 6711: 24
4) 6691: 24.3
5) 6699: 24.1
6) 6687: 24.5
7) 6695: 24.1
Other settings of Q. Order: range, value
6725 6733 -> 24.4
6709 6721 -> 23.5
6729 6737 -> 24.3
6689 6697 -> 24.2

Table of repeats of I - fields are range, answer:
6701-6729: 23.3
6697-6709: 24.1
